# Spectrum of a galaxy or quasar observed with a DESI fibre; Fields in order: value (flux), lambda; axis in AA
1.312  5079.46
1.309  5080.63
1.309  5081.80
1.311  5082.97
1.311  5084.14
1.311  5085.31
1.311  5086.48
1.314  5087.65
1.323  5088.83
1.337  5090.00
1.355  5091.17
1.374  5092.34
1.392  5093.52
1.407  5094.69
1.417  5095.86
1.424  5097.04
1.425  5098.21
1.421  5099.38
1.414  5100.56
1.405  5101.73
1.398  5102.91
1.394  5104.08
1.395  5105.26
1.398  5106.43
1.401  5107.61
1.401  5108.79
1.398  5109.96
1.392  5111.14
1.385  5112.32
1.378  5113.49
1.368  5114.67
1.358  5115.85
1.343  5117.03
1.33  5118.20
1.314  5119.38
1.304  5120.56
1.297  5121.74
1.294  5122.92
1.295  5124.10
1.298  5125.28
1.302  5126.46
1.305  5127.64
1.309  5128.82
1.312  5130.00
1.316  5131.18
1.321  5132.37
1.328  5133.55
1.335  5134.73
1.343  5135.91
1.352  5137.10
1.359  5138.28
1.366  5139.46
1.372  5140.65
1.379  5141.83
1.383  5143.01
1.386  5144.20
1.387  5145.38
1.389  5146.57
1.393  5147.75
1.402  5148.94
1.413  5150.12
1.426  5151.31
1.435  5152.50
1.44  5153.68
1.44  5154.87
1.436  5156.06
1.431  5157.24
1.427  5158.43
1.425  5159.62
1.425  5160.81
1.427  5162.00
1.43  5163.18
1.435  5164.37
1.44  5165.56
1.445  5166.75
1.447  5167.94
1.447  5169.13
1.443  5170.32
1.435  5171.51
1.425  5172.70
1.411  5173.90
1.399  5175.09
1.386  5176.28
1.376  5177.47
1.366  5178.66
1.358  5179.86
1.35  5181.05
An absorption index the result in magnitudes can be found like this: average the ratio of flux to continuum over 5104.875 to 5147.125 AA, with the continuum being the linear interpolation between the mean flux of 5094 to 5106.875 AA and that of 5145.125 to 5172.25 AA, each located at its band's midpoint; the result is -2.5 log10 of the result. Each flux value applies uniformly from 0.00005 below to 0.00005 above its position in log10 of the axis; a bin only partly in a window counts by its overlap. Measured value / 0.05 mag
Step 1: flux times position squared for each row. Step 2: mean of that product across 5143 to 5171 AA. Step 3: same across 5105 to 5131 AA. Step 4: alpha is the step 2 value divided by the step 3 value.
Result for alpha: 1.1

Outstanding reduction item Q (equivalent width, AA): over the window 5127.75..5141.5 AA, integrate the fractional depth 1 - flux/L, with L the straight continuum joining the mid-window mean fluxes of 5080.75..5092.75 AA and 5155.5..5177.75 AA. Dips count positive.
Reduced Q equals 0.5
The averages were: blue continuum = 1.32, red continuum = 1.43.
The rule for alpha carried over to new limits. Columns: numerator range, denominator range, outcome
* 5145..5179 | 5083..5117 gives 1.06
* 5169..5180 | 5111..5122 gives 1.07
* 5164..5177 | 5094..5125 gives 1.06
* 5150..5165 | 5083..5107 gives 1.07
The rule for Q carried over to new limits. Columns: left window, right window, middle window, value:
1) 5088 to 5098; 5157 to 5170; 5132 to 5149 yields 0.61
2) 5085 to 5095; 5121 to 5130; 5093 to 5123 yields -1.29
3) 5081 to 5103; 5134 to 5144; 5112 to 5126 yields 0.35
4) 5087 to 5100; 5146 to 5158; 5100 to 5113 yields -0.08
